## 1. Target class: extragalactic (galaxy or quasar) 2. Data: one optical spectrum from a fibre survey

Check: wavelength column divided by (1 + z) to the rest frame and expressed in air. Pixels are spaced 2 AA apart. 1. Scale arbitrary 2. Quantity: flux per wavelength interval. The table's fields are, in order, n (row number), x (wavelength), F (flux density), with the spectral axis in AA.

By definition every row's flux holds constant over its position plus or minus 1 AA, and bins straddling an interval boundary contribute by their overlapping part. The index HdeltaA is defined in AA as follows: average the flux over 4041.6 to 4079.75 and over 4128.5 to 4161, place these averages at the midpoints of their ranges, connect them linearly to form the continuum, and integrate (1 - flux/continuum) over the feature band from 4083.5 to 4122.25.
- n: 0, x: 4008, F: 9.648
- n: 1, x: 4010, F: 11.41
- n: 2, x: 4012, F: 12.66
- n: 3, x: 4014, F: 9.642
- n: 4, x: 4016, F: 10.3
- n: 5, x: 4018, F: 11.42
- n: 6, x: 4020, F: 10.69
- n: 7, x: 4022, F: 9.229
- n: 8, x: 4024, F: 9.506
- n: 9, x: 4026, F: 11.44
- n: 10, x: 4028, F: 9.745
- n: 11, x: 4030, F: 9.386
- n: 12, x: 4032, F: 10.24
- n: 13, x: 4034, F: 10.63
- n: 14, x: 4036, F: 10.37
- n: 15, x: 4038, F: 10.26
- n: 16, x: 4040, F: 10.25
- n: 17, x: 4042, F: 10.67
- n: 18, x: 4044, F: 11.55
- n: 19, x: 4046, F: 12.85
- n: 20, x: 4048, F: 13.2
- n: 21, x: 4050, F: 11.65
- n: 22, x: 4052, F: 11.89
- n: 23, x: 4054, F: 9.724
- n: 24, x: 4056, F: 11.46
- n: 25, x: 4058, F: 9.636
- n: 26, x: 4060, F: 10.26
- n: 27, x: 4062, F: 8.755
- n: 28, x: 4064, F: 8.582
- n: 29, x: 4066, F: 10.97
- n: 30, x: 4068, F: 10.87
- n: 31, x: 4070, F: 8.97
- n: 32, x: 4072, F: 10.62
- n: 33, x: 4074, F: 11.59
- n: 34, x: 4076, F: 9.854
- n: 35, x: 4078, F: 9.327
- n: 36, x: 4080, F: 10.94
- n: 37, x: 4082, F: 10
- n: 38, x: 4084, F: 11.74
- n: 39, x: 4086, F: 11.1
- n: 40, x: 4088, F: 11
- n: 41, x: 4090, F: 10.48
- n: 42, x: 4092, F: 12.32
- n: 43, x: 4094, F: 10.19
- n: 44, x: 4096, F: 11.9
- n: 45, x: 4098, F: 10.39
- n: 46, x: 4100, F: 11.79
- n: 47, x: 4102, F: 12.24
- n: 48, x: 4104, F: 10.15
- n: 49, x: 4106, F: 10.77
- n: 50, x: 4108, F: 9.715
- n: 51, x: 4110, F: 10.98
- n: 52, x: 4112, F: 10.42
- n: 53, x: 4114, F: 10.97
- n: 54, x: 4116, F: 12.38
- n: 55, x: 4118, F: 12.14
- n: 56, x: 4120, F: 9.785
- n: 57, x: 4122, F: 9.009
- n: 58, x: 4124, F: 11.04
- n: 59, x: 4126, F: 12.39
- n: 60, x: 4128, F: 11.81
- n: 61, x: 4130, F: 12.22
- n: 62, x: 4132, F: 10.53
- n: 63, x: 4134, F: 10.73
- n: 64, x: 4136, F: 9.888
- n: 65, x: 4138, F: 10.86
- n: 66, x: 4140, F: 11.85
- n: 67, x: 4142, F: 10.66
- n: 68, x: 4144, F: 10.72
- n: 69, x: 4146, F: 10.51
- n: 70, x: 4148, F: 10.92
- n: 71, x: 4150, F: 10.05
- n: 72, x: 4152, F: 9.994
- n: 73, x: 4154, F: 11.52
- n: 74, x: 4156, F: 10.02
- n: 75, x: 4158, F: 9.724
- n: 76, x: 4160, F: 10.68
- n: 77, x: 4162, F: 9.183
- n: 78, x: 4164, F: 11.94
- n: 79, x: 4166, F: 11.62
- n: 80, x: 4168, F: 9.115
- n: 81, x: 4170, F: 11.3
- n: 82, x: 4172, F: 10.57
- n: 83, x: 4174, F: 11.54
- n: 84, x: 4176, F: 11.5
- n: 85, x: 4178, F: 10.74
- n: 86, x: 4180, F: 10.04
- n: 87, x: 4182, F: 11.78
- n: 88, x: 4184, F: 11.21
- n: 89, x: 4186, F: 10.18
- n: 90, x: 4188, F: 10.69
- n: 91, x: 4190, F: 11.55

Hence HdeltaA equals -1.2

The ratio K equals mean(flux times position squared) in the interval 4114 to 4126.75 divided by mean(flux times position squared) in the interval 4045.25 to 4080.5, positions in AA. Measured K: 1.08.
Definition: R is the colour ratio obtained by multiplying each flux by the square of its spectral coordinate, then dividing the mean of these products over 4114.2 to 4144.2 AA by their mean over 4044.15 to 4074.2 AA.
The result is 1.1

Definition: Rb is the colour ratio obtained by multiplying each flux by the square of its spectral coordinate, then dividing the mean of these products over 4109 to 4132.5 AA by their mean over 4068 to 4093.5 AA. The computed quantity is 1.07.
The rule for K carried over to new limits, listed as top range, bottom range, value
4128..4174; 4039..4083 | 1.05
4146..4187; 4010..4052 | 1.05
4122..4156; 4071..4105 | 1.02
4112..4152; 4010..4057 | 1.06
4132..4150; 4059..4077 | 1.10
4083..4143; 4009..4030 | 1.10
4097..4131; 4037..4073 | 1.07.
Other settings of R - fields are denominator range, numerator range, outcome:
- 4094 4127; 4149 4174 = 0.98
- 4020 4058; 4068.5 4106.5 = 1.03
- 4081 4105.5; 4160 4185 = 1.02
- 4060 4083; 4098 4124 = 1.10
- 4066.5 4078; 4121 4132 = 1.12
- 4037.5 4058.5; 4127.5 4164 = 1.00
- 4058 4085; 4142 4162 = 1.06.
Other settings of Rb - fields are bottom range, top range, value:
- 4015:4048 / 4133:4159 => 1.05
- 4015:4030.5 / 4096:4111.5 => 1.11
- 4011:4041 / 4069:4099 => 1.06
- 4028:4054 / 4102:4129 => 1.03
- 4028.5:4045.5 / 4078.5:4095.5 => 1.07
